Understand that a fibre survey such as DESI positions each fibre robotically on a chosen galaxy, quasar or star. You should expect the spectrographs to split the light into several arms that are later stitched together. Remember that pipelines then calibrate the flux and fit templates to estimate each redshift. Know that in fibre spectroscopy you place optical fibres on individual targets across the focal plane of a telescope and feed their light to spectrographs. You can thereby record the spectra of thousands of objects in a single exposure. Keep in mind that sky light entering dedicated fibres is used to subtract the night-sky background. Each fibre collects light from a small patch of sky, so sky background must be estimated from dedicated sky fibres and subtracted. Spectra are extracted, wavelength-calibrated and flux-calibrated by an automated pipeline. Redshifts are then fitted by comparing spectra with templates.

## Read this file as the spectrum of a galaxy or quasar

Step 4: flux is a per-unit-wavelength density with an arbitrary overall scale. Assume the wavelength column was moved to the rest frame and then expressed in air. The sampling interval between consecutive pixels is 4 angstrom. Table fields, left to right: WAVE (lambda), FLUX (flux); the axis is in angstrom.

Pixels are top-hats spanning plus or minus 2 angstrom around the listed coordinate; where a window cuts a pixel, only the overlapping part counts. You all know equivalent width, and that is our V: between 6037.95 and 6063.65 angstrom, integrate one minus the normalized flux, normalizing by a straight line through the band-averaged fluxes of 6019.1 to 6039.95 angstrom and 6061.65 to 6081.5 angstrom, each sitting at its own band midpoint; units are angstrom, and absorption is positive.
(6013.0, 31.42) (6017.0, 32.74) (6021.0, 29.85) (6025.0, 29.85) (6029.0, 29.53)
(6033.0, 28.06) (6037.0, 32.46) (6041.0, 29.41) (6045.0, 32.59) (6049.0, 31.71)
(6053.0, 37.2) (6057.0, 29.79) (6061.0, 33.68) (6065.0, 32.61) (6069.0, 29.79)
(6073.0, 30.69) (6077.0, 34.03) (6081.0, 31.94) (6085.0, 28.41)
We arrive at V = -1.2 angstrom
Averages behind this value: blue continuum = 29.9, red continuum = 31.9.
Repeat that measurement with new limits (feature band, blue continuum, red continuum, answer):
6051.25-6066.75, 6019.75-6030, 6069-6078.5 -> -1.1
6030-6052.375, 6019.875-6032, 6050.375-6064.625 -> 0.2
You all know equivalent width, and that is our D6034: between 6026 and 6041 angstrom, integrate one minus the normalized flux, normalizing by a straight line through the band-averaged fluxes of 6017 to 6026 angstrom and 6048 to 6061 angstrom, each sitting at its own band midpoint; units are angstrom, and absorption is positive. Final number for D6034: 0.7 angstrom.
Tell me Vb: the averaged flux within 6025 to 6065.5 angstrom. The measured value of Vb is 31.6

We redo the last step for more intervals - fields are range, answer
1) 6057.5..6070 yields 31.9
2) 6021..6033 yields 29.4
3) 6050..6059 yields 33.3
